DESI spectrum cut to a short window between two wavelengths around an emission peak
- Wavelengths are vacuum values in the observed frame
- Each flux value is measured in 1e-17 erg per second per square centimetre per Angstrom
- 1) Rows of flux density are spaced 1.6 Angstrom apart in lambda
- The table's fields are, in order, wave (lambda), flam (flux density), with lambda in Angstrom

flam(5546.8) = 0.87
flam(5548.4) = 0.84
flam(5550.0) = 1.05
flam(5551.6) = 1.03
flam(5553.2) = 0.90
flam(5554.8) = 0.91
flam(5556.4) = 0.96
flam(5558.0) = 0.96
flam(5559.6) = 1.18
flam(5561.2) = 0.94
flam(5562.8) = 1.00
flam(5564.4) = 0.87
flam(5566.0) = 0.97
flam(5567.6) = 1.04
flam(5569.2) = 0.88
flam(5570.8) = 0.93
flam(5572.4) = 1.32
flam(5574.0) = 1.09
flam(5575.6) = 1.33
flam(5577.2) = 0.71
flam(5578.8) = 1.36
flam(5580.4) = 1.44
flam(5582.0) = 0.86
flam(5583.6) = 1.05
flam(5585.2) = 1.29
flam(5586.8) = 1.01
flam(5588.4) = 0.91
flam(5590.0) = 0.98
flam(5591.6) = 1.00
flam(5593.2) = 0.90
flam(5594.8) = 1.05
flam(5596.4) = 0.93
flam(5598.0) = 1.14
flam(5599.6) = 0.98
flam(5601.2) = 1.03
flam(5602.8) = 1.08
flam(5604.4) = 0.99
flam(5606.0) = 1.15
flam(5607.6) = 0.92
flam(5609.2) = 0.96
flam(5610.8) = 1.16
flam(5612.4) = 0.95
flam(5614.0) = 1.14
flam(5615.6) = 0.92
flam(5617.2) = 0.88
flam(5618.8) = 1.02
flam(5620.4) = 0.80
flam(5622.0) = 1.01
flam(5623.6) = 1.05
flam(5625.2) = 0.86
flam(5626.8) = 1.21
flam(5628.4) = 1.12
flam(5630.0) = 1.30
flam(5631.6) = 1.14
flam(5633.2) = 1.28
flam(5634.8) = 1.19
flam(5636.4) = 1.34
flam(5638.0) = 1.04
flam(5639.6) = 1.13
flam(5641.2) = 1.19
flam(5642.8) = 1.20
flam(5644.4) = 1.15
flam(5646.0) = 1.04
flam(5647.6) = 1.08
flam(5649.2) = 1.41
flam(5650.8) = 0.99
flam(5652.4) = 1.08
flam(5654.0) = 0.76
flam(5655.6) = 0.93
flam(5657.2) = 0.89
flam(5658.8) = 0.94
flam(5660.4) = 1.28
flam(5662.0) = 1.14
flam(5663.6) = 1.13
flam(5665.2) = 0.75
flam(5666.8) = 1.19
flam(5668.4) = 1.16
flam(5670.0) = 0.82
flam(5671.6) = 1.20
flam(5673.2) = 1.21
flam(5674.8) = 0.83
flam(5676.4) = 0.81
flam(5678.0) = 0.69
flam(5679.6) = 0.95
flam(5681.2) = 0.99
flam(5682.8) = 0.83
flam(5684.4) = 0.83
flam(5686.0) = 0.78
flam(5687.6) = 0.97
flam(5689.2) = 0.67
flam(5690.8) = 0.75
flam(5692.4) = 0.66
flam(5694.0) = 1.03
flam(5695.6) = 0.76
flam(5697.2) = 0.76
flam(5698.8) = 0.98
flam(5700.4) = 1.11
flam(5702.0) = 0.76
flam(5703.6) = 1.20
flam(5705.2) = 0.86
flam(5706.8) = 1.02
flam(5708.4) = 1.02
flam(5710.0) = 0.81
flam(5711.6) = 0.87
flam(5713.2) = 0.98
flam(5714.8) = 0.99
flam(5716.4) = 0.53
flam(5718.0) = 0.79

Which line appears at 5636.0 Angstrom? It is C III]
